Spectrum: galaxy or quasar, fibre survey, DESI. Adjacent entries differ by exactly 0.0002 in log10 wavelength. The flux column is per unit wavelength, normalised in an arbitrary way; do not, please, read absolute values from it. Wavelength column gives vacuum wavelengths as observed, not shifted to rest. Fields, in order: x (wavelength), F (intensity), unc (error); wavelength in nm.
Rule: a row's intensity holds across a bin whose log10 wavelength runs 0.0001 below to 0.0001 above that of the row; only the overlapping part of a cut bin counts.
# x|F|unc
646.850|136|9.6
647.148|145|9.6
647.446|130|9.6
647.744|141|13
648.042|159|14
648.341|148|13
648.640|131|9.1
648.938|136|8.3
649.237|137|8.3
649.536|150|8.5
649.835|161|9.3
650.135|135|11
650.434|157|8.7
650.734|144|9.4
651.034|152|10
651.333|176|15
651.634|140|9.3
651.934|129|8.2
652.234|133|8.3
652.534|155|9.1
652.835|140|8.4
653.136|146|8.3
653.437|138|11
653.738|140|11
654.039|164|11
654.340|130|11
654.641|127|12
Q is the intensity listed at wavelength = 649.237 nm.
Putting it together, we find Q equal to 137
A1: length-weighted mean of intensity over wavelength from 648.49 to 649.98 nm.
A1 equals 143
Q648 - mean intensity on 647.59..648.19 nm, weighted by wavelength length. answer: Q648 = 150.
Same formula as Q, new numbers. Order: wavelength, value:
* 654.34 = 130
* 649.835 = 161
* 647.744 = 141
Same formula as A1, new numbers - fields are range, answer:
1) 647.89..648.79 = 146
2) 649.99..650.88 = 145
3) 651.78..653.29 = 141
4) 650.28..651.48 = 157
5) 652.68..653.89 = 141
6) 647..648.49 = 145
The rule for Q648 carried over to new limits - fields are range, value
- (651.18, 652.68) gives 147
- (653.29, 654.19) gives 147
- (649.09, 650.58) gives 148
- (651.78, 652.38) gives 131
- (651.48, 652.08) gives 135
